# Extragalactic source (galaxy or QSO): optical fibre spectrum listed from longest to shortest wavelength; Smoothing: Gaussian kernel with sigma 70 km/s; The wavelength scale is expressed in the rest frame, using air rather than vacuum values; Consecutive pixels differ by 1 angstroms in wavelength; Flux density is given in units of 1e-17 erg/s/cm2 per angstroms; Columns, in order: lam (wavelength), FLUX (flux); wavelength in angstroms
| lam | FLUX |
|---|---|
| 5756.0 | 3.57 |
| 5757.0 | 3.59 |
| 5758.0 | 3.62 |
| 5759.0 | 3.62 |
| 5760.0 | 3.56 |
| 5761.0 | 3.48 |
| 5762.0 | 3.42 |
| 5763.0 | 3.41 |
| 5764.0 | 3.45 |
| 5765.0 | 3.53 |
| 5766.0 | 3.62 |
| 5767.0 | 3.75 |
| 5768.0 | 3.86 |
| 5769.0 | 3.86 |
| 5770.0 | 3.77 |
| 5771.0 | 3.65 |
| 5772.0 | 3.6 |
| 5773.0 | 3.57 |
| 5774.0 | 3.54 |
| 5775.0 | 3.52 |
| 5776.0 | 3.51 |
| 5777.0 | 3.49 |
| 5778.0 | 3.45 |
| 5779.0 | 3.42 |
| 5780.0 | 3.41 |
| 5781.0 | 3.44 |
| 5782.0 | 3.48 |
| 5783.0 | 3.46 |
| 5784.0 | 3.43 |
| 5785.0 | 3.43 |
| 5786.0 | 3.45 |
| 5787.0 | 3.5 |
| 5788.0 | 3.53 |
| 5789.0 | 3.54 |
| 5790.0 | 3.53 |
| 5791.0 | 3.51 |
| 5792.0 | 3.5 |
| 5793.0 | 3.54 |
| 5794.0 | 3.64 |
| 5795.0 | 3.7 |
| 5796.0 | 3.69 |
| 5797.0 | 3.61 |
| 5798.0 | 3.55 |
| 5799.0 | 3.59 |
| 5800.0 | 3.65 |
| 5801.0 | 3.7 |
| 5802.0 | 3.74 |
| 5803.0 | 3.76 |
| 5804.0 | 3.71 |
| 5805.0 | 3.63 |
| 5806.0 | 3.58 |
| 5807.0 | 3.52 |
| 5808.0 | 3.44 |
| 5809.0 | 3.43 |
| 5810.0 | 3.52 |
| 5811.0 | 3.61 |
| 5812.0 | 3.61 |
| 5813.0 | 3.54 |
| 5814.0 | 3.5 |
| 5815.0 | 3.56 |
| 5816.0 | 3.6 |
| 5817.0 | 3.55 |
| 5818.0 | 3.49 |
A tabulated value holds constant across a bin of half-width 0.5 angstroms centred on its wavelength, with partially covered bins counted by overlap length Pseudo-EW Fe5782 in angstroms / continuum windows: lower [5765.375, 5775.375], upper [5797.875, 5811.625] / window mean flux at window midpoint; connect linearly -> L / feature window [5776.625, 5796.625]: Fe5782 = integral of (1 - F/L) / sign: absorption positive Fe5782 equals 0.7 angstroms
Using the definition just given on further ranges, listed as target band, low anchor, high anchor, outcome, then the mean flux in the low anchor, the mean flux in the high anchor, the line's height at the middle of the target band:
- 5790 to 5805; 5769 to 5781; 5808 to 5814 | -0.4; 3.55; 3.53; 3.54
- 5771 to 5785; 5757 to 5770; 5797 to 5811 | 0.4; 3.6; 3.6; 3.6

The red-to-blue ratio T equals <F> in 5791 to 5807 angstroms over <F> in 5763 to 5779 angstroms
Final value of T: 1.0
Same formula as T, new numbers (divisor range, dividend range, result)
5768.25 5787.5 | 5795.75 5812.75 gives 1.02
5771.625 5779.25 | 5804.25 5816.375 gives 1.01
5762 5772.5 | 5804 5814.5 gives 0.97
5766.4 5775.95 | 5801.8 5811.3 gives 0.98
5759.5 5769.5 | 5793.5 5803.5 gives 1.02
